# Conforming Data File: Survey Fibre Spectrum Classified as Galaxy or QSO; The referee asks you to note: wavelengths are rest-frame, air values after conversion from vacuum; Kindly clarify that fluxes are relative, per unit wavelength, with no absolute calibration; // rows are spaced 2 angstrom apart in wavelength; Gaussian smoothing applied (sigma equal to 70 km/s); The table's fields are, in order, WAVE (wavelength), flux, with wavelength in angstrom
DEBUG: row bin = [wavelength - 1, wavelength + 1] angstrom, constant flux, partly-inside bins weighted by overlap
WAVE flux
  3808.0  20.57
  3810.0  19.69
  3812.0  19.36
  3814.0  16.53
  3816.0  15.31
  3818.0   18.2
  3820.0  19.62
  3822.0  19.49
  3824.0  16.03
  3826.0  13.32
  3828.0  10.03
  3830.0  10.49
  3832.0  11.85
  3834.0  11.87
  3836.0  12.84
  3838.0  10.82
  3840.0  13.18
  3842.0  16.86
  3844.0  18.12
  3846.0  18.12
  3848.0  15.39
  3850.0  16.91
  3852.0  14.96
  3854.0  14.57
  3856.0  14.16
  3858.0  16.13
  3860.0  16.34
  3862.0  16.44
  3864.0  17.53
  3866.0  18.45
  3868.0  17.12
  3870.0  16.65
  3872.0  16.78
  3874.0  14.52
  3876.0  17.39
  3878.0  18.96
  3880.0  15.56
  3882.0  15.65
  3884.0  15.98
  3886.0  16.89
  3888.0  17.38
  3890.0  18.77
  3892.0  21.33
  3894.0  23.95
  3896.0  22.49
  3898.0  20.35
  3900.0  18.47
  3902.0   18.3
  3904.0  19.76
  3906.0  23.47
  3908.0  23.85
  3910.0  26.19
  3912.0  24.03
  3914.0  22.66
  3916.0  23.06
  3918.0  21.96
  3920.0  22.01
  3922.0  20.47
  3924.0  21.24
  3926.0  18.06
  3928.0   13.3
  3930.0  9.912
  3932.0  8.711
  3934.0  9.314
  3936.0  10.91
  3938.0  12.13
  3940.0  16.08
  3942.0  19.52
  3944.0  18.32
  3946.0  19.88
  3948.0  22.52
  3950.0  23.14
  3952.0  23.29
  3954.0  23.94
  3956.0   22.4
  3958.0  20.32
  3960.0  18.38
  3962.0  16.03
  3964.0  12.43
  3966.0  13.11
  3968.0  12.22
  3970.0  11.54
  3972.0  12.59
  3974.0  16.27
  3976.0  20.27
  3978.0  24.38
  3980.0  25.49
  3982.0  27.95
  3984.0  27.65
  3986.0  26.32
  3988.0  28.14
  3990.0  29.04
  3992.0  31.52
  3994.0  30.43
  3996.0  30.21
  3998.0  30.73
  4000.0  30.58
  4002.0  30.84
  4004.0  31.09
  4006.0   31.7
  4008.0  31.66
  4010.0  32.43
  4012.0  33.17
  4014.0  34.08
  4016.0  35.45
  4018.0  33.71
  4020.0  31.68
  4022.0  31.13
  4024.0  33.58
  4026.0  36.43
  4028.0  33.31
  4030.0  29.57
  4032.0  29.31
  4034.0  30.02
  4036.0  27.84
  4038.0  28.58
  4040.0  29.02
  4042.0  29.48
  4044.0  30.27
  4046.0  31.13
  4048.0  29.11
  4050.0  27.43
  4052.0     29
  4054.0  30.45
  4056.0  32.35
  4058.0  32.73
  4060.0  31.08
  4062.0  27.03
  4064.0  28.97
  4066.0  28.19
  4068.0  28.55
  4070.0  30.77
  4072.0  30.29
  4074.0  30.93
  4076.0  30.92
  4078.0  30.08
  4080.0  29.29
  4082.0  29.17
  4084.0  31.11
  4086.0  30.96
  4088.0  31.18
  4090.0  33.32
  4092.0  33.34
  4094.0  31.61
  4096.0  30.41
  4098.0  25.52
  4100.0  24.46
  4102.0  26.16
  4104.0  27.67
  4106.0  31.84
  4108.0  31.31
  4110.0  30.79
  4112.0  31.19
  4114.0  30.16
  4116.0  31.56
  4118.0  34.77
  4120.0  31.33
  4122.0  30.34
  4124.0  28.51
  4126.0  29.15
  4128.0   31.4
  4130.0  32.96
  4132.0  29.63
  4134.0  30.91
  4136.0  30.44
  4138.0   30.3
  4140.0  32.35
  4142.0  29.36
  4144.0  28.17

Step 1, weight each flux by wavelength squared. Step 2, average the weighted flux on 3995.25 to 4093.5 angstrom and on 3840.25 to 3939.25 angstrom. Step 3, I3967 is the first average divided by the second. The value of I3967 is 1.88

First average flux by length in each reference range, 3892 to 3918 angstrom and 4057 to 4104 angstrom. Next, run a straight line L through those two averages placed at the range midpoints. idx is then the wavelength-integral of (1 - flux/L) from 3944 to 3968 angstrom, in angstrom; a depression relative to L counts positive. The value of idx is 5.04 angstrom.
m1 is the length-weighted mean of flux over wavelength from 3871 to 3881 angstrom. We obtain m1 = 16.6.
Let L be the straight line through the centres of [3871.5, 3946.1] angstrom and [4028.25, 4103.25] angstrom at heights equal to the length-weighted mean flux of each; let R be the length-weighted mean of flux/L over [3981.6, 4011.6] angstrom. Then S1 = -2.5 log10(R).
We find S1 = -0.21 mag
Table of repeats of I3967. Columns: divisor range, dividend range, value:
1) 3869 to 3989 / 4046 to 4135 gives 1.72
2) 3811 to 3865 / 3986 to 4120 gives 2.22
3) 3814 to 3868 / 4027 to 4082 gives 2.17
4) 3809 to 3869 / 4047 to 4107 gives 2.15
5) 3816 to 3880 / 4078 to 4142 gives 2.23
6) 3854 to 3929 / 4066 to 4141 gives 1.77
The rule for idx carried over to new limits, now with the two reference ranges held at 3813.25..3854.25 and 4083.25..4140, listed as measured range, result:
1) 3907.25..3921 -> -2.8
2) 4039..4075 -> -3.2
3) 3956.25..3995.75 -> 2.7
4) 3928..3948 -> 6.3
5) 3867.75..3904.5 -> -0.6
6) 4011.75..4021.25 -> -3.2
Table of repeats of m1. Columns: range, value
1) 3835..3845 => 14.4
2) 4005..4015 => 32.6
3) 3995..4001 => 30.5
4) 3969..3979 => 17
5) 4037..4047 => 29.7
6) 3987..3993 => 29.6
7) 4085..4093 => 32.2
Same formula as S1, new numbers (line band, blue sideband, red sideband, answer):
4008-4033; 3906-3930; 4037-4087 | -0.20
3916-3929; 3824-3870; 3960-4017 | 0.04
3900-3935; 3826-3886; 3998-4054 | 0.09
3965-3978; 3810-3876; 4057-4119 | 0.47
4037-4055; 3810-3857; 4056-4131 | -0.07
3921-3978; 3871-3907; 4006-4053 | 0.39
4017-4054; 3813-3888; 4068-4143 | -0.16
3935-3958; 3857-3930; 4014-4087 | 0.19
